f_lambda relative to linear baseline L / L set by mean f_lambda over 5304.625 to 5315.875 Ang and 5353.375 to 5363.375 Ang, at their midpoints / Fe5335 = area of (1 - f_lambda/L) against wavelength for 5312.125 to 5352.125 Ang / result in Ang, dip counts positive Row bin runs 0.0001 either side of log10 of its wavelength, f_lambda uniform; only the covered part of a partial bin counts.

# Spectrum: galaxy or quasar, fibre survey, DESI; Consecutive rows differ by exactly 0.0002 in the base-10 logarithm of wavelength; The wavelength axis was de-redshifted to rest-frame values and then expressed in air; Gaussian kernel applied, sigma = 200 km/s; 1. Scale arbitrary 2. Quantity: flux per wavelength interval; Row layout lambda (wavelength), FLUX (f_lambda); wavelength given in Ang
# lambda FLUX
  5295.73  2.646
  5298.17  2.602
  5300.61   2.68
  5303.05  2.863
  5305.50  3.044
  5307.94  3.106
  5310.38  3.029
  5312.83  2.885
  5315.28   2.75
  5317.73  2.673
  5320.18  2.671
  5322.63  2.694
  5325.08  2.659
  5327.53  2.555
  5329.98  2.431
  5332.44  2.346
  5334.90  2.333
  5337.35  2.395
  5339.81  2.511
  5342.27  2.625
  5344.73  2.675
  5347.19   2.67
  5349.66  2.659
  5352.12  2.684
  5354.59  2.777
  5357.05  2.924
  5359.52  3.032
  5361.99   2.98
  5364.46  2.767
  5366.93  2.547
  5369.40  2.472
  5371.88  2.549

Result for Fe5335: 4.8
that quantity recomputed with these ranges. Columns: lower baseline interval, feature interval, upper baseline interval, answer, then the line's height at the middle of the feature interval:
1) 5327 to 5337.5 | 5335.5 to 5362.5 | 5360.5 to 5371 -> -1.6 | 2.55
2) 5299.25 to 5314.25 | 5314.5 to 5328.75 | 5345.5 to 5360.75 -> 1.1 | 2.88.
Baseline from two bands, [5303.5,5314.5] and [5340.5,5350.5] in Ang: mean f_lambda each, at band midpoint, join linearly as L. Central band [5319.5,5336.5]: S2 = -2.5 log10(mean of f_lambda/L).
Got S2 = 0.12 mag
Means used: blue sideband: 2.99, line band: 2.52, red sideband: 2.65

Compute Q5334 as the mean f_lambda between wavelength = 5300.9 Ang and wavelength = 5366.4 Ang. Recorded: 2.72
